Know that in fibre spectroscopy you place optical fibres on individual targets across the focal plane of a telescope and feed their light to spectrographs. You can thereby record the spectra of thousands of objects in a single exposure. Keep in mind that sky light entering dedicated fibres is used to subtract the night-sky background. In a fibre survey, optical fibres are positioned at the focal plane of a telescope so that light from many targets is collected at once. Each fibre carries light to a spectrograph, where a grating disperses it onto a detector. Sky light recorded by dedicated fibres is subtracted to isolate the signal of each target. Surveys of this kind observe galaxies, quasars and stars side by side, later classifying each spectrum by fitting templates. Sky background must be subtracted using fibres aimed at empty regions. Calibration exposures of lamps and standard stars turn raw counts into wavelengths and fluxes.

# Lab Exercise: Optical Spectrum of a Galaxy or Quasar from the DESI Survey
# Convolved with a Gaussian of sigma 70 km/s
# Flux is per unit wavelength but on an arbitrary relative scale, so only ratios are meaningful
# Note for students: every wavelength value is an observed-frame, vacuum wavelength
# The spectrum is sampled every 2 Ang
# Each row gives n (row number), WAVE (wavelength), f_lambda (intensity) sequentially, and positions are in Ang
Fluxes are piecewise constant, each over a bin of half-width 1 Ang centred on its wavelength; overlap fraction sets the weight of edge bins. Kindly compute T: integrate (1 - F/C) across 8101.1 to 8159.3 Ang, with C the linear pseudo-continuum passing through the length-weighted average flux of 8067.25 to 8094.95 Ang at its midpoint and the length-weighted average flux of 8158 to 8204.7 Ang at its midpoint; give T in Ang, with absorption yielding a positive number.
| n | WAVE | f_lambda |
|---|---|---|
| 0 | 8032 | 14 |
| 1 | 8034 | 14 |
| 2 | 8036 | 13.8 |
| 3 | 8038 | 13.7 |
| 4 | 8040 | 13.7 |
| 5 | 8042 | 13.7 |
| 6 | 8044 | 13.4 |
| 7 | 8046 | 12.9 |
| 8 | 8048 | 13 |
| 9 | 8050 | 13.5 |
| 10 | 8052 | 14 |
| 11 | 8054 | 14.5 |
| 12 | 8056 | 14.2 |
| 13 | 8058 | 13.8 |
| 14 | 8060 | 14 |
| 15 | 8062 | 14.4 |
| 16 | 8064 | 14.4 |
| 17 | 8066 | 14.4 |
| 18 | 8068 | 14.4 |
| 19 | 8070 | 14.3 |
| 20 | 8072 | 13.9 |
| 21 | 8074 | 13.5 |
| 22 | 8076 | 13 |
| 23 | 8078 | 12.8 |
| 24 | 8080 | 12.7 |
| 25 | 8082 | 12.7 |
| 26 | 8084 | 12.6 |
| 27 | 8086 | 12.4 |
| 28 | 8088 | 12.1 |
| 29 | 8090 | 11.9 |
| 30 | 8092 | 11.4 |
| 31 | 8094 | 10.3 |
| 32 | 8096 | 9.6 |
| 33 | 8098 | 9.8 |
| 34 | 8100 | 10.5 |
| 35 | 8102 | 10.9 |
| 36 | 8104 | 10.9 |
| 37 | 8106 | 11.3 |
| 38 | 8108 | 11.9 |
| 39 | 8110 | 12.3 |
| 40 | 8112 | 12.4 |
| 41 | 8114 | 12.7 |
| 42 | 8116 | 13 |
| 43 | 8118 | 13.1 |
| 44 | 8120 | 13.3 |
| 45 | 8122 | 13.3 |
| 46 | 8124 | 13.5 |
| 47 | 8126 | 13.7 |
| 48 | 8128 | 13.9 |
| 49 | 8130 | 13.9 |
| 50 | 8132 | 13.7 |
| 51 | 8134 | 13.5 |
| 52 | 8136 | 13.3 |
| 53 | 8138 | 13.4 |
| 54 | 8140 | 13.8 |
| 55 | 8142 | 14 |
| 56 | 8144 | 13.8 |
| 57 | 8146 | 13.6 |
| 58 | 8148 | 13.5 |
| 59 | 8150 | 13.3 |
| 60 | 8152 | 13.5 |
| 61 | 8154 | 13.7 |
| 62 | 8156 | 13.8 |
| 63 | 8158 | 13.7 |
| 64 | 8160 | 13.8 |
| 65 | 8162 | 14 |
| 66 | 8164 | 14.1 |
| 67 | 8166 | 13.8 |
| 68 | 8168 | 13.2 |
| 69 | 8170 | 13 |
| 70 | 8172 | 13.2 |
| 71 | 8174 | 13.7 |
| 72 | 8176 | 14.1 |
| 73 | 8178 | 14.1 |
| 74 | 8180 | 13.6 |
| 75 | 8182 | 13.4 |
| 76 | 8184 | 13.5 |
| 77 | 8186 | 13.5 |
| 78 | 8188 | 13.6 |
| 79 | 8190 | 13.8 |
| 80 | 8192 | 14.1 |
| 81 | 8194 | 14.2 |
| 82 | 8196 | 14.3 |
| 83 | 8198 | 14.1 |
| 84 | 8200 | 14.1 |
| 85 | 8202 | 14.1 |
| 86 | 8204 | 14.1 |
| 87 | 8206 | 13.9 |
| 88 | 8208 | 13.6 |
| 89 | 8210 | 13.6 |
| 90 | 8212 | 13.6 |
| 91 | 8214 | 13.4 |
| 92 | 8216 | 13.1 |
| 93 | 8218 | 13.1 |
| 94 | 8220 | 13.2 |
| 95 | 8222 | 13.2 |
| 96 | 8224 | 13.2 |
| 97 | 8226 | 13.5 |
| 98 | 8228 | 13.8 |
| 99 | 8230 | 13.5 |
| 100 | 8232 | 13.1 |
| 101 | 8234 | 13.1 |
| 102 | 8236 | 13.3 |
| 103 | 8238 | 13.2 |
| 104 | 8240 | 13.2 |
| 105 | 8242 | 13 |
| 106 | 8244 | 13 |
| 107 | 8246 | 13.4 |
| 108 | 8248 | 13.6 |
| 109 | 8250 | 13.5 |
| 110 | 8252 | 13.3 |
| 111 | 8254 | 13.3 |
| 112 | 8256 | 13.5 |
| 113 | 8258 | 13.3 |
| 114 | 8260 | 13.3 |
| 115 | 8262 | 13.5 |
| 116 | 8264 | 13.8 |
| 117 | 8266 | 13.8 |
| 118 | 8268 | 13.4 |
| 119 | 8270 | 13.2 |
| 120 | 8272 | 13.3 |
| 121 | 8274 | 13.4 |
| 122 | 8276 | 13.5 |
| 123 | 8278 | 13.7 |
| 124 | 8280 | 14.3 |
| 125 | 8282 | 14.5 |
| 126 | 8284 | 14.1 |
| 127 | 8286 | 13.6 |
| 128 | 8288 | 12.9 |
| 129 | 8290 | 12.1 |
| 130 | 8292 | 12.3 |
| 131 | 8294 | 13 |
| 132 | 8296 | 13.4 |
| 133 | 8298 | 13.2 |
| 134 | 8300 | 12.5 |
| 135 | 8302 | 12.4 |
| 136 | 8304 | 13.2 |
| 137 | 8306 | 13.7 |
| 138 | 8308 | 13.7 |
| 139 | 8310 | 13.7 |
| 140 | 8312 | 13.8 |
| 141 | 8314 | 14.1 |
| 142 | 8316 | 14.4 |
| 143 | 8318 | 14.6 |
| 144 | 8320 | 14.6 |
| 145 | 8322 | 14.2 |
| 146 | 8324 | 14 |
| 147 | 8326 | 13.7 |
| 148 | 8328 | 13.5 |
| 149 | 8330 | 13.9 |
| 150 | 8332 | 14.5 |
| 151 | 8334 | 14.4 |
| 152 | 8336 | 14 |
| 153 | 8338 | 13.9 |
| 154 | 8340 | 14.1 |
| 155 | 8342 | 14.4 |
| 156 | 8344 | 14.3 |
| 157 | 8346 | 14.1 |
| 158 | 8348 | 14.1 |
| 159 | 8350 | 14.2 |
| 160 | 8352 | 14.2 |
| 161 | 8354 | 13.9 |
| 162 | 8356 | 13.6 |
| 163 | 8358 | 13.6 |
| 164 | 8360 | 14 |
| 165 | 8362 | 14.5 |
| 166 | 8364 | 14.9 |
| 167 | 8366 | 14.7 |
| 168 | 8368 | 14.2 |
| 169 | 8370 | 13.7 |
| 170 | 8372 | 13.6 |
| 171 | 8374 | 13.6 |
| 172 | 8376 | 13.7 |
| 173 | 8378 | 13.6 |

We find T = 0.5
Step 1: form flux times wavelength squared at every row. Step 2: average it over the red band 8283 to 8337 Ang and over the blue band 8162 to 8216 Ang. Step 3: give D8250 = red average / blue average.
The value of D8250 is 1.02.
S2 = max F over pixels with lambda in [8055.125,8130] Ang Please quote 14.4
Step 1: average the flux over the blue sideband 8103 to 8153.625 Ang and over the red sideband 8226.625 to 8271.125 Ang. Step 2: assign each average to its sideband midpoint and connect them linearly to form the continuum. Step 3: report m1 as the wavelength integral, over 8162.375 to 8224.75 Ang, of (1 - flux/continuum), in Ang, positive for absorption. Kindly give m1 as -1.9 Ang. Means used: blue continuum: 13.2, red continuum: 13.4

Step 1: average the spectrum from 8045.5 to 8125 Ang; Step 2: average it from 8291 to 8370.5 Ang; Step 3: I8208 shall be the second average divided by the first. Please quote 1.09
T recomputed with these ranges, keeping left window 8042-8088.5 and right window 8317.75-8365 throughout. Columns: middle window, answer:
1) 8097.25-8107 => 2.09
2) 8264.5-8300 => 1.58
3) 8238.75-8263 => 1.06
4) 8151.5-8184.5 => 0.22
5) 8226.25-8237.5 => 0.43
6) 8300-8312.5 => 0.64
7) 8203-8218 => 0.29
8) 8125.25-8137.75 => 0.03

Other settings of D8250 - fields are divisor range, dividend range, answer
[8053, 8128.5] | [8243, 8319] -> 1.11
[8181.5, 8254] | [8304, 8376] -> 1.07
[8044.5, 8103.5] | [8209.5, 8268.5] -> 1.09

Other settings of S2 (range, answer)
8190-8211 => 14.3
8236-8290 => 14.5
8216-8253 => 13.8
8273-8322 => 14.6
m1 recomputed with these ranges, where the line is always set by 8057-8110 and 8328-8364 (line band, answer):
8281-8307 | 1.19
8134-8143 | -0.57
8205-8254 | 0.08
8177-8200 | -1.28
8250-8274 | 0.26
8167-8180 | -0.53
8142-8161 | -1.14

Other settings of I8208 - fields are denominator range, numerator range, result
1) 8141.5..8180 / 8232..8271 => 0.98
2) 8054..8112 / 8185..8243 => 1.08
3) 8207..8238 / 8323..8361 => 1.05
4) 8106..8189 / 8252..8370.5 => 1.02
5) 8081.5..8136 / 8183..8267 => 1.10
